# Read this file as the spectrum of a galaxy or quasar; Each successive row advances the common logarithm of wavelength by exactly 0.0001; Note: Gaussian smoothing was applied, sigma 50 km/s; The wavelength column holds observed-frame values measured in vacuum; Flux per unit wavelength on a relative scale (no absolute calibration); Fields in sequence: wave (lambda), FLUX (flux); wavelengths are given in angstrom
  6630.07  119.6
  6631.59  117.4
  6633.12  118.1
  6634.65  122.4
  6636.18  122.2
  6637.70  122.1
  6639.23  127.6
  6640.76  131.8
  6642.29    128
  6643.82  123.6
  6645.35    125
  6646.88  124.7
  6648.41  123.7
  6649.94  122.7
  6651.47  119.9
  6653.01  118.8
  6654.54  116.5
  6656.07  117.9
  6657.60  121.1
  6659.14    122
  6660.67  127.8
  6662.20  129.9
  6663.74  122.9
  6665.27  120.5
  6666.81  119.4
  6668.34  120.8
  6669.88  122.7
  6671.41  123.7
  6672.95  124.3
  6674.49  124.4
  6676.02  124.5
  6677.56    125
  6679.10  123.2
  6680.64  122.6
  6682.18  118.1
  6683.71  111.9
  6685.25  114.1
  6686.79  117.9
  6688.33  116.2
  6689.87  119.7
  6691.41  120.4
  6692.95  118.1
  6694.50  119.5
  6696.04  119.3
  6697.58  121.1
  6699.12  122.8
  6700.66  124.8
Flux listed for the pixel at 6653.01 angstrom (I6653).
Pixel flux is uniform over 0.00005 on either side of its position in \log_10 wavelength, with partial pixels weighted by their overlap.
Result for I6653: 118.8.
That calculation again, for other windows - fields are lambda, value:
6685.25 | 114.1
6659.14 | 122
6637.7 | 122.1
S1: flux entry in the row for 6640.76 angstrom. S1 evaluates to 131.8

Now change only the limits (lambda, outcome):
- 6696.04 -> 119.3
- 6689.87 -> 119.7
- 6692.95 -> 118.1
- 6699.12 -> 122.8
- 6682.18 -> 118.1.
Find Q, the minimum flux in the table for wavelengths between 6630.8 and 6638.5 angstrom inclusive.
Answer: 117.4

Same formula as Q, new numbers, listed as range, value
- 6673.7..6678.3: 124.4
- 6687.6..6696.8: 116.2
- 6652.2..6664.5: 116.5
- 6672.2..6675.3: 124.3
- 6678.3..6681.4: 122.6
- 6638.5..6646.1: 123.6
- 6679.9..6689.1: 111.9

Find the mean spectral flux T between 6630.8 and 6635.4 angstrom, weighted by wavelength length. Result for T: 119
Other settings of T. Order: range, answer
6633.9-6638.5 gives 122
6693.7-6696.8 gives 119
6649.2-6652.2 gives 121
